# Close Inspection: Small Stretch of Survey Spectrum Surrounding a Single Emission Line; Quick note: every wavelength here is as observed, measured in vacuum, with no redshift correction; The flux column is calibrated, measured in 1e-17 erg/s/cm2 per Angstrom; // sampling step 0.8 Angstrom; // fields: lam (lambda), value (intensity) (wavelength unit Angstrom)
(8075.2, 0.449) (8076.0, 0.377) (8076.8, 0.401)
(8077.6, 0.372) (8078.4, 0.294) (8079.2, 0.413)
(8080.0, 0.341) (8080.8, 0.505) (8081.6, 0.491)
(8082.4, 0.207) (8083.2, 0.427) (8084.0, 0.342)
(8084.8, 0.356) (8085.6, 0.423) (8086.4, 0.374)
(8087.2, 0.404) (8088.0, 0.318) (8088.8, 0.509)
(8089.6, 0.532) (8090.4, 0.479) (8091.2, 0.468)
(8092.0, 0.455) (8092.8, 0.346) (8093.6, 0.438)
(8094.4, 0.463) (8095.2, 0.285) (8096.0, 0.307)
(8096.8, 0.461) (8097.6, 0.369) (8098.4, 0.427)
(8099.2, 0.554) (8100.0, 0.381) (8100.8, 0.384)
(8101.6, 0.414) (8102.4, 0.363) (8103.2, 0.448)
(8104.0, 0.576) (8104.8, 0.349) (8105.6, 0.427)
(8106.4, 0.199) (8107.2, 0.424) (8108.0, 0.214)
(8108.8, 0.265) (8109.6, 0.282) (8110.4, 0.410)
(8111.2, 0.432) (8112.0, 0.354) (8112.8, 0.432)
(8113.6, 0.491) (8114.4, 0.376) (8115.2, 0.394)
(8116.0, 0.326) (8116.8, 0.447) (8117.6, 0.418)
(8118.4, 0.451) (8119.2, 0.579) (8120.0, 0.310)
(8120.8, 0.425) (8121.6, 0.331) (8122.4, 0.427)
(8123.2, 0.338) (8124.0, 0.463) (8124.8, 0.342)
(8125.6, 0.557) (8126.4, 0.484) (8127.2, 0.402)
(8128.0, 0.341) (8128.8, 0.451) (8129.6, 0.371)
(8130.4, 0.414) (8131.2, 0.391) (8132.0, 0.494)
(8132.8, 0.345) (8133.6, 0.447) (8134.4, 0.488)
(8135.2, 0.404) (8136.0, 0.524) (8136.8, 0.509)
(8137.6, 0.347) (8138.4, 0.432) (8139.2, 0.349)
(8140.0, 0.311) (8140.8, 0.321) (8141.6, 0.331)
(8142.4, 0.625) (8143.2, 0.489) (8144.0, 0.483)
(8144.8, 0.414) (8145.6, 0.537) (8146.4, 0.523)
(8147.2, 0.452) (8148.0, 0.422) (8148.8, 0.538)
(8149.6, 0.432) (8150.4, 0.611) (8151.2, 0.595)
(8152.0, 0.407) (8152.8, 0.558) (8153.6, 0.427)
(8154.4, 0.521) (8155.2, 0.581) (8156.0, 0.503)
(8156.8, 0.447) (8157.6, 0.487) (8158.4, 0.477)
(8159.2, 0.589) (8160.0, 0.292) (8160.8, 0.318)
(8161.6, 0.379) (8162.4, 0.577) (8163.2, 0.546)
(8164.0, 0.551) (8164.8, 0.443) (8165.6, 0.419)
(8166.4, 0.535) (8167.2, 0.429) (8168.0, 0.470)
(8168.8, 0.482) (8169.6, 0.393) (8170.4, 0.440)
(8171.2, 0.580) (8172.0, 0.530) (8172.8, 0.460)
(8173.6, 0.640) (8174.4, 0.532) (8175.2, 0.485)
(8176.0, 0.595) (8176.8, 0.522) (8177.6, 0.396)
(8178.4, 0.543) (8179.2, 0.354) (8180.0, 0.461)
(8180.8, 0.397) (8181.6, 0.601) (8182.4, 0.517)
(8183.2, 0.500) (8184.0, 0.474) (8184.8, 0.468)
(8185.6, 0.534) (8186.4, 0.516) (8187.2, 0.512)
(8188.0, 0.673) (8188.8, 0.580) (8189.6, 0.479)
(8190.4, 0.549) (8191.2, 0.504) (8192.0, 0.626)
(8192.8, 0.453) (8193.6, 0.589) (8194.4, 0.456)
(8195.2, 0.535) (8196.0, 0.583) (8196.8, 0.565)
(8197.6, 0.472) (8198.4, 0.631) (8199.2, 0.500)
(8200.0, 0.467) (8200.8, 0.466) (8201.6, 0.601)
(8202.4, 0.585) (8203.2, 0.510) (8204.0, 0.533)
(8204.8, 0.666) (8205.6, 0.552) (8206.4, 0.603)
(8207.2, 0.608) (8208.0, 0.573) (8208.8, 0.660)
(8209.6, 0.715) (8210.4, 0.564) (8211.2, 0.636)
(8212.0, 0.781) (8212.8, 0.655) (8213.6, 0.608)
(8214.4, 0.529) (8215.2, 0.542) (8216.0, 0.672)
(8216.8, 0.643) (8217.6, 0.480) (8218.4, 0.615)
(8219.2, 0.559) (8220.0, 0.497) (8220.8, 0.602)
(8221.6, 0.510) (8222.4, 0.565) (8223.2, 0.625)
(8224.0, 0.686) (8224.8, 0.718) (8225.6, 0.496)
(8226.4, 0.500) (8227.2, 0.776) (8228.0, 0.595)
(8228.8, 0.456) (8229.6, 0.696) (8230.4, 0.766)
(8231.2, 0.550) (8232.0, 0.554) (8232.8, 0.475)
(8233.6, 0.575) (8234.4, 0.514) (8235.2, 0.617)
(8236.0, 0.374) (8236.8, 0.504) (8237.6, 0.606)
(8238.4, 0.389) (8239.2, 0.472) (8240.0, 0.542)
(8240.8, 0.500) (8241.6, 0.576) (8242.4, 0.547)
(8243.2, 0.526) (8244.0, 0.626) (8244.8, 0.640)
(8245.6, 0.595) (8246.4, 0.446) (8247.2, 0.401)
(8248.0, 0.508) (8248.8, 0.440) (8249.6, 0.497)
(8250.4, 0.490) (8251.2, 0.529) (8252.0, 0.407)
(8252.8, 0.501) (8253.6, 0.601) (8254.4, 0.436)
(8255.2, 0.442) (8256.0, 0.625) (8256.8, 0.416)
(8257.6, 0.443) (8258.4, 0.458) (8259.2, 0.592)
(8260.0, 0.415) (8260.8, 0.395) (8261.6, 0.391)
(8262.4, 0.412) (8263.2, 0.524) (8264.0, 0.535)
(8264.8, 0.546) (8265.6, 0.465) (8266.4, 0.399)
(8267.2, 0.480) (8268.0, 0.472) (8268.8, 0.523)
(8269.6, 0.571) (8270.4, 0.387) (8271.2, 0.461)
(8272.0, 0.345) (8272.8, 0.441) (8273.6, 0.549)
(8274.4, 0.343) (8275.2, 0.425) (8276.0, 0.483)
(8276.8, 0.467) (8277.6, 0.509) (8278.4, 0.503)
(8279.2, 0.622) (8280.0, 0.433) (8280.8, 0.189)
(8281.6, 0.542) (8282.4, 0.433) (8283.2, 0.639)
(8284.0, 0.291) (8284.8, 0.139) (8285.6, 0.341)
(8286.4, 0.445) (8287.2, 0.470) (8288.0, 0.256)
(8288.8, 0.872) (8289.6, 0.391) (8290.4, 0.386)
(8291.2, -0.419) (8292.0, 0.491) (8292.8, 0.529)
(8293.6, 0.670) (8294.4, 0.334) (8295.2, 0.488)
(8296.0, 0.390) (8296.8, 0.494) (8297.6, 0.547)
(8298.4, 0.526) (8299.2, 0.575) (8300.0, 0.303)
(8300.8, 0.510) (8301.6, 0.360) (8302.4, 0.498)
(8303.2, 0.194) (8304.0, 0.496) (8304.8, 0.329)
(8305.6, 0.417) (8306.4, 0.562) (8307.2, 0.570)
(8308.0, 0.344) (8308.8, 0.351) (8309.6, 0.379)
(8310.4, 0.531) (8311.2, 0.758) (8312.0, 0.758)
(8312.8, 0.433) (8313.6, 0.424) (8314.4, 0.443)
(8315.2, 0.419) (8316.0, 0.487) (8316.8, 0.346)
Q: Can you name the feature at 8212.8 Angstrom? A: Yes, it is Mg II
